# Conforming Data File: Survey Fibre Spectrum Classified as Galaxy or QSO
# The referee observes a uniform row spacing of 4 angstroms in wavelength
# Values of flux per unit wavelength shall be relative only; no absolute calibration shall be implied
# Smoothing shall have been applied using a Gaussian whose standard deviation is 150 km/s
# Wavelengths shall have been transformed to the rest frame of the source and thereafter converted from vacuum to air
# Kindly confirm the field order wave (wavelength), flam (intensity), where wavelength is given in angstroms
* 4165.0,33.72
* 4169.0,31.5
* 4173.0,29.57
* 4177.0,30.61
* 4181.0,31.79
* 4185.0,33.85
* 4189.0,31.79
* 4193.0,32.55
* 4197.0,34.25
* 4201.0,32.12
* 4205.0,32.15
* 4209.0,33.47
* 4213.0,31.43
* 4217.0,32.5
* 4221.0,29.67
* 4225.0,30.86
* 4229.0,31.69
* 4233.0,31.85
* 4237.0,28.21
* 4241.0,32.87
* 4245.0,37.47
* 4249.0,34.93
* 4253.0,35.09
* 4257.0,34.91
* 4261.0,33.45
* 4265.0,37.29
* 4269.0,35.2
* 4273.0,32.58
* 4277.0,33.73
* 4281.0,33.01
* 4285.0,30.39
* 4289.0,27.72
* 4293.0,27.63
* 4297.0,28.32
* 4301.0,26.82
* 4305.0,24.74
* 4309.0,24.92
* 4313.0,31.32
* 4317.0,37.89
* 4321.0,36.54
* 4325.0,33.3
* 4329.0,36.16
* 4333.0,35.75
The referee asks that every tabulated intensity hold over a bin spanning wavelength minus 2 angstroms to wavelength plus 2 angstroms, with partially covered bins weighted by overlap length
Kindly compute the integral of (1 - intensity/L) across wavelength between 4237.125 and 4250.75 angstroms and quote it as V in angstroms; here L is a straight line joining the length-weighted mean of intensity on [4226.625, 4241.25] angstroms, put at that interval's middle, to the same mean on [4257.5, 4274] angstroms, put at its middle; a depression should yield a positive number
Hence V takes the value -0.8 angstroms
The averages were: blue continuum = 30.9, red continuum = 34.8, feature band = 34.1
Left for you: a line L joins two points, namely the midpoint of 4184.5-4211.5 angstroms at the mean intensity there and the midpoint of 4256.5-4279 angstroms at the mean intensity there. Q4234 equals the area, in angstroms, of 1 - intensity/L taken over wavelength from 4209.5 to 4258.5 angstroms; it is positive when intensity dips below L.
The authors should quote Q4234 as 1.5 angstroms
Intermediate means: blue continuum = 32.8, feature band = 32.6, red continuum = 34.5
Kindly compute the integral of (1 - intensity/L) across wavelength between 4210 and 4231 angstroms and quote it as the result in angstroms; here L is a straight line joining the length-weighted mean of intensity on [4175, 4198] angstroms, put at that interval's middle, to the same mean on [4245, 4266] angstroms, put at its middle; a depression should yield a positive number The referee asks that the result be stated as 1.53 angstroms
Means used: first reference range 32.4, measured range 31.3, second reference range 35.3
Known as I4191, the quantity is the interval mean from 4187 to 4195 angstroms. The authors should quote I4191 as 32.2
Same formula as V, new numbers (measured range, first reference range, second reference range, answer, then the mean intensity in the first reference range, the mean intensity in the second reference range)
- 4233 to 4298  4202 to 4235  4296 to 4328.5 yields -3.01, 31.7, 30.8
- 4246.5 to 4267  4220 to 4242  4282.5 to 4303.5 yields -3.76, 30.8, 28.2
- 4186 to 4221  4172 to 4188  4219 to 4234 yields -1.27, 31.6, 31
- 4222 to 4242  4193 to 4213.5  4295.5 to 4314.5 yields 0.14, 32.8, 27.1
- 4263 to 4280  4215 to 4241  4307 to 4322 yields -1.56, 31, 32.4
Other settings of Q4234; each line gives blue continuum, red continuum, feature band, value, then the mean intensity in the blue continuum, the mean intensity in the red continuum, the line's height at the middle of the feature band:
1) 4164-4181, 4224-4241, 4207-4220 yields -0.5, 31.3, 30.9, 31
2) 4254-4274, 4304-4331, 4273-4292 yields 1.6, 34.8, 32.4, 34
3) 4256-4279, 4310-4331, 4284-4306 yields 4.4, 34.5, 34.6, 34.5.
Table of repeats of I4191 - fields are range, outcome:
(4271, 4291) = 31.5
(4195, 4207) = 32.8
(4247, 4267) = 35.1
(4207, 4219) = 32.5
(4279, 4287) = 31.7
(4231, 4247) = 32.6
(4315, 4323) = 37.2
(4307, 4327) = 32.8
